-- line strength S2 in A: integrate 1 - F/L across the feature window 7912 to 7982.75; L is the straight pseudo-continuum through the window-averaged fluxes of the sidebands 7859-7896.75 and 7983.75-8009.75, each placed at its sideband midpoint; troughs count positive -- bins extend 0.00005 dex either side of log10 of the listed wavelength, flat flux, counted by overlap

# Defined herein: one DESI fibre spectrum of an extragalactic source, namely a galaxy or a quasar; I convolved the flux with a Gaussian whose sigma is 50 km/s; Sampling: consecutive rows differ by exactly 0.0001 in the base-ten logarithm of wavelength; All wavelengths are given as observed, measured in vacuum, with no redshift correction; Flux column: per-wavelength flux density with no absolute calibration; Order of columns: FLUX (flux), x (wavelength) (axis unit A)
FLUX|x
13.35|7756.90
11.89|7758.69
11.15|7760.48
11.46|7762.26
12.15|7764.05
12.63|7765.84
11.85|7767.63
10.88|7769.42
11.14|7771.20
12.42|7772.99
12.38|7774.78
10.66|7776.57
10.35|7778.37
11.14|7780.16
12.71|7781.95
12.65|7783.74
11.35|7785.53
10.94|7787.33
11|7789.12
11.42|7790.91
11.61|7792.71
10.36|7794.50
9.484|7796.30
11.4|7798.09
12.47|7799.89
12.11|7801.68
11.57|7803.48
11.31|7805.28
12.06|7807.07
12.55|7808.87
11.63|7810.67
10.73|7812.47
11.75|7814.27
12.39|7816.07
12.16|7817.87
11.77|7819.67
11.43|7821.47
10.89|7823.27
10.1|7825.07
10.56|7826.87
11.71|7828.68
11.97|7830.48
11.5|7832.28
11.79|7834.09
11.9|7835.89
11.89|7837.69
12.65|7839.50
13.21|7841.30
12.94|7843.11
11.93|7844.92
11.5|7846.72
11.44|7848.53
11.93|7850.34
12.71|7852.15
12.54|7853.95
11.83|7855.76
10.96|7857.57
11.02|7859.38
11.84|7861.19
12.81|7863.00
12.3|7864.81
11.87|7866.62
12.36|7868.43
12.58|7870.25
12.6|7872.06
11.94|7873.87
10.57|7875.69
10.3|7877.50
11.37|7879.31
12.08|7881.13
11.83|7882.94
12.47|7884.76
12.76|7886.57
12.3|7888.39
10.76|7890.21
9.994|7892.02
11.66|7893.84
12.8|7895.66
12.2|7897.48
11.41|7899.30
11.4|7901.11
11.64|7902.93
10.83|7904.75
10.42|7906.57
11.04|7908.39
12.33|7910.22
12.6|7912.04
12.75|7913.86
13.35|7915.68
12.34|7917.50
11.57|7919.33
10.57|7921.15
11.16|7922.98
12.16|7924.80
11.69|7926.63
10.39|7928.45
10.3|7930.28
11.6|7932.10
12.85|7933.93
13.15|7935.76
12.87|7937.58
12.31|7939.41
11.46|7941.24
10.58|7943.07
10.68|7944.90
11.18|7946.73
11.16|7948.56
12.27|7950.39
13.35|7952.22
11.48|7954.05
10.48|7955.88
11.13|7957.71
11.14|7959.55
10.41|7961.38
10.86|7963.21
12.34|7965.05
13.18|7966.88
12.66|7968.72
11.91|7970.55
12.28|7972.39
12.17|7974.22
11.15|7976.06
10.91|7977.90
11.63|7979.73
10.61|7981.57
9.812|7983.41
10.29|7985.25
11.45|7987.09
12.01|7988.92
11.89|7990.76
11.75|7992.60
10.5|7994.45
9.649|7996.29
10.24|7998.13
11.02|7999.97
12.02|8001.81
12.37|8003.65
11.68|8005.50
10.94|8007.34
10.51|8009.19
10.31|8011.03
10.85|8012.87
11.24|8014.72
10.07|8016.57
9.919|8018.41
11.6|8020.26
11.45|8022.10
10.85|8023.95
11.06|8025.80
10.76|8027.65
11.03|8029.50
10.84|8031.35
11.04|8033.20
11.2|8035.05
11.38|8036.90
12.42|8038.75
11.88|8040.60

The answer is -1.6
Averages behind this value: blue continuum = 11.8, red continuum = 11.1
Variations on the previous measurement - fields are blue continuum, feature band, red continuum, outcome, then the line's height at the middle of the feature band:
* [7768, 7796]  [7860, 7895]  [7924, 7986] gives -1.1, 11.5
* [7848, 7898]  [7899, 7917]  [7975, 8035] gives -0.3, 11.6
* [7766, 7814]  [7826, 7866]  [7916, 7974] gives -1.4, 11.6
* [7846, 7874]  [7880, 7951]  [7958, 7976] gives 1.2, 11.9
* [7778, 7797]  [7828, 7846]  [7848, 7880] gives -0.8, 11.6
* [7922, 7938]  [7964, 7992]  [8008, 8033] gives -0.9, 11.3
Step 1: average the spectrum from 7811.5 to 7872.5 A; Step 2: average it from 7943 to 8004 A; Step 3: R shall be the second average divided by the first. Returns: 0.96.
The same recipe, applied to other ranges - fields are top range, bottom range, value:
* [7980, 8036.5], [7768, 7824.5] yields 0.95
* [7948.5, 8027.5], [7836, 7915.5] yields 0.95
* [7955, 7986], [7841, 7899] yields 0.95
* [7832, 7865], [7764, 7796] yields 1.05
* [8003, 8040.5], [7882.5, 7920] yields 0.94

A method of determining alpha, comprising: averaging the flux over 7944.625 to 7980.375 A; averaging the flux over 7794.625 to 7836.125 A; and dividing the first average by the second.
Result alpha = 1.01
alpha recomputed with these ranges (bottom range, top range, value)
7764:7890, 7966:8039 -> 0.96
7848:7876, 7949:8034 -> 0.94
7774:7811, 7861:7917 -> 1.03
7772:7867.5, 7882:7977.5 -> 1.00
